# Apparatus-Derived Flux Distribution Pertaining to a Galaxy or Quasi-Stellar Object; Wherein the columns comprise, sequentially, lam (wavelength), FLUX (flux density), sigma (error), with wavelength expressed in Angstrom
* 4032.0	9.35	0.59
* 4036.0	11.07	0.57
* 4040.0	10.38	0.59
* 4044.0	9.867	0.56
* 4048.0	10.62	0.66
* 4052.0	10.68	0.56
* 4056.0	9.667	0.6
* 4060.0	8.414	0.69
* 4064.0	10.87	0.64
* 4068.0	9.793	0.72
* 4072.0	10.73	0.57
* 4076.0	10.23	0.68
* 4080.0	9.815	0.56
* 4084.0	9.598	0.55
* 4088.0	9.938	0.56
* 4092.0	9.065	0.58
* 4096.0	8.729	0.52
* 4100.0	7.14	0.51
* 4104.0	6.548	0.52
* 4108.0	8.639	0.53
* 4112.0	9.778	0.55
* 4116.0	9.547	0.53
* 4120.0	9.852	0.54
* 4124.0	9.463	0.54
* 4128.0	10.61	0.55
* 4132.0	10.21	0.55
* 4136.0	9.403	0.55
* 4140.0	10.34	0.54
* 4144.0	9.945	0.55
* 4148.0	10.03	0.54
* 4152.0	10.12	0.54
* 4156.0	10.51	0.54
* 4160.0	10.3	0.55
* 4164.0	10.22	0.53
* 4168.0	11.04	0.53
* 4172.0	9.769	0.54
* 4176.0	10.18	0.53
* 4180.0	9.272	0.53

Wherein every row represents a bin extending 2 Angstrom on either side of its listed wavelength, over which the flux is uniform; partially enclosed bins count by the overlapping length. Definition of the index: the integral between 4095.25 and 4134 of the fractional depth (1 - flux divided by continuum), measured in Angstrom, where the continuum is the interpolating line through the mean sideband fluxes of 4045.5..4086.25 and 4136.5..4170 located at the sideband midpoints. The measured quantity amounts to 4.2 Angstrom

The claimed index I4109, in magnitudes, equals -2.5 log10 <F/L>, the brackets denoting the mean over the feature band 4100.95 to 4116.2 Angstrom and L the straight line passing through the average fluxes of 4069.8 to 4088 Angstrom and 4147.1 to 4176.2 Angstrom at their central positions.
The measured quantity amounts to 0.20 mag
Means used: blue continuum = 10.1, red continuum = 10.3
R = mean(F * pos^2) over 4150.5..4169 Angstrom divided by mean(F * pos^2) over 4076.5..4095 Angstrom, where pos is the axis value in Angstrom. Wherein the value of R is 1.12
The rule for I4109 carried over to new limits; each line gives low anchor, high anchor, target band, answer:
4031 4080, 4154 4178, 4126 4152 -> 0.02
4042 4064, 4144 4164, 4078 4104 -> 0.14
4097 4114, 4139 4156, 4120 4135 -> -0.10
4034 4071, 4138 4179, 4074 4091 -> 0.04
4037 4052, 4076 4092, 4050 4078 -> 0.00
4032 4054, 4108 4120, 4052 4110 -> 0.08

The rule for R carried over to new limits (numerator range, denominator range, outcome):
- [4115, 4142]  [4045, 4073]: 1.02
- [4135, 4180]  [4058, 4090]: 1.06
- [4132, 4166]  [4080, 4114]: 1.19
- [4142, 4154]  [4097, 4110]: 1.36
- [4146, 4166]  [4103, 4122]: 1.16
